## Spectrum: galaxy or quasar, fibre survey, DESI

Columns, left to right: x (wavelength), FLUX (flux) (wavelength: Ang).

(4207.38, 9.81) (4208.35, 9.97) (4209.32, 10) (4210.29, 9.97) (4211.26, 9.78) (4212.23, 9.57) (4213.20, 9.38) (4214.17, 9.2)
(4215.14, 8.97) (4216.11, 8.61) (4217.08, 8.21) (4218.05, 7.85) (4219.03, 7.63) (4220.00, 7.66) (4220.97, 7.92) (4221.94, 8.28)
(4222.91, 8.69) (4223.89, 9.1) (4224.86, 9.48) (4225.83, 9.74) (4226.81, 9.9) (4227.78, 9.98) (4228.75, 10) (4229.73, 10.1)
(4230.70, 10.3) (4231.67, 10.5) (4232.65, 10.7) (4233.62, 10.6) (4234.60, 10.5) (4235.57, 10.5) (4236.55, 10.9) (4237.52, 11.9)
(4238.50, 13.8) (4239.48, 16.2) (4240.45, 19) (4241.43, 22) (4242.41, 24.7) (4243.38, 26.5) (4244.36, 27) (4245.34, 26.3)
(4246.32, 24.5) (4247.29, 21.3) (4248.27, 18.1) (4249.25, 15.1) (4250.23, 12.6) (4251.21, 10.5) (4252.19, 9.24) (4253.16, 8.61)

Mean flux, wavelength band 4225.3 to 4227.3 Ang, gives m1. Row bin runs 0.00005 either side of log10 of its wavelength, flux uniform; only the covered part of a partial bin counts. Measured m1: 9.81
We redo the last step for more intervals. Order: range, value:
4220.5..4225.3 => 8.69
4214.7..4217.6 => 8.59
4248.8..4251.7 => 12.7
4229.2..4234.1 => 10.4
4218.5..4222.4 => 7.86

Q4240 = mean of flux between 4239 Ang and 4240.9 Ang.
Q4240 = 17.6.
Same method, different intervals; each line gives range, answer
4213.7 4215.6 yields 9.09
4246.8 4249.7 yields 18.3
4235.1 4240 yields 12.7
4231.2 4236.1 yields 10.6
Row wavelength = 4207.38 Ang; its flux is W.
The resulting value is 9.81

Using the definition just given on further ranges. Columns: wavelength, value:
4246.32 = 24.5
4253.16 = 8.61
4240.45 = 19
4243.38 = 26.5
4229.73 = 10.1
